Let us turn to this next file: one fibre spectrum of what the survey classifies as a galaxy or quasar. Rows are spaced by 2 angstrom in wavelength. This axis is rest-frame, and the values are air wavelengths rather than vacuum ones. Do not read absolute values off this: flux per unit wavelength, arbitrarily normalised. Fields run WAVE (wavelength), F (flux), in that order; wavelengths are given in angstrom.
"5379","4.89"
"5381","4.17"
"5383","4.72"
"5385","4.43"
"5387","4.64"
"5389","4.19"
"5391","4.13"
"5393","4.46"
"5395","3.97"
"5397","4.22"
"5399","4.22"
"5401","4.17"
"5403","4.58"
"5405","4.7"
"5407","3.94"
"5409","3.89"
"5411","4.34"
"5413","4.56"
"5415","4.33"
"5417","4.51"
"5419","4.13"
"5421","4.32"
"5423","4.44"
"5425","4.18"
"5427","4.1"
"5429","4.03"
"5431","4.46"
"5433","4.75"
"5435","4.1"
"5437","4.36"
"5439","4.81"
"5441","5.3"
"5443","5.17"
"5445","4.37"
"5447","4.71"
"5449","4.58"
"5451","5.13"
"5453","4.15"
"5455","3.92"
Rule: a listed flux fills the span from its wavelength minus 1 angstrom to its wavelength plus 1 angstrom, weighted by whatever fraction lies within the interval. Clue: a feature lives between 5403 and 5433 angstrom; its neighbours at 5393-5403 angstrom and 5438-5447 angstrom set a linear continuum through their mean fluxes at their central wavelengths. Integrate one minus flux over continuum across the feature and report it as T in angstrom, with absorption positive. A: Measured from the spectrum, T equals 1.40 angstrom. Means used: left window 4.22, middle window 4.31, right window 4.89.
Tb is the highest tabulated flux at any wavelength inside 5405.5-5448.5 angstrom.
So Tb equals 5.3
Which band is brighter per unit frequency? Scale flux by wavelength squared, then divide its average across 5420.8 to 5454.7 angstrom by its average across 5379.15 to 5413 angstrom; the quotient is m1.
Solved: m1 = 1.06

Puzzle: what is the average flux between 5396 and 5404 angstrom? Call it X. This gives 4.3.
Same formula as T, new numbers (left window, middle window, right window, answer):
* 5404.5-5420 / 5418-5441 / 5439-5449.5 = 1.05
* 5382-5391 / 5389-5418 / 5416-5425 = 0.72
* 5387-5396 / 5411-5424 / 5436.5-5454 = 0.30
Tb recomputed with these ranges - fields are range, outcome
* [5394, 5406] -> 4.7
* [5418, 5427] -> 4.44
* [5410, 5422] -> 4.56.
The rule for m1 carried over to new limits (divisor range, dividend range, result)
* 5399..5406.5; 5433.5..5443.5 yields 1.09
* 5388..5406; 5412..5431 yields 1.01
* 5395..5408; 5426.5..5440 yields 1.04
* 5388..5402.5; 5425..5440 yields 1.05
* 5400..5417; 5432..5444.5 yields 1.11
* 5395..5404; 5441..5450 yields 1.14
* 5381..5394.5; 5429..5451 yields 1.08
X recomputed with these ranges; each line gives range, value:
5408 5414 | 4.26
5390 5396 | 4.19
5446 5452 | 4.81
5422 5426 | 4.31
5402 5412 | 4.29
